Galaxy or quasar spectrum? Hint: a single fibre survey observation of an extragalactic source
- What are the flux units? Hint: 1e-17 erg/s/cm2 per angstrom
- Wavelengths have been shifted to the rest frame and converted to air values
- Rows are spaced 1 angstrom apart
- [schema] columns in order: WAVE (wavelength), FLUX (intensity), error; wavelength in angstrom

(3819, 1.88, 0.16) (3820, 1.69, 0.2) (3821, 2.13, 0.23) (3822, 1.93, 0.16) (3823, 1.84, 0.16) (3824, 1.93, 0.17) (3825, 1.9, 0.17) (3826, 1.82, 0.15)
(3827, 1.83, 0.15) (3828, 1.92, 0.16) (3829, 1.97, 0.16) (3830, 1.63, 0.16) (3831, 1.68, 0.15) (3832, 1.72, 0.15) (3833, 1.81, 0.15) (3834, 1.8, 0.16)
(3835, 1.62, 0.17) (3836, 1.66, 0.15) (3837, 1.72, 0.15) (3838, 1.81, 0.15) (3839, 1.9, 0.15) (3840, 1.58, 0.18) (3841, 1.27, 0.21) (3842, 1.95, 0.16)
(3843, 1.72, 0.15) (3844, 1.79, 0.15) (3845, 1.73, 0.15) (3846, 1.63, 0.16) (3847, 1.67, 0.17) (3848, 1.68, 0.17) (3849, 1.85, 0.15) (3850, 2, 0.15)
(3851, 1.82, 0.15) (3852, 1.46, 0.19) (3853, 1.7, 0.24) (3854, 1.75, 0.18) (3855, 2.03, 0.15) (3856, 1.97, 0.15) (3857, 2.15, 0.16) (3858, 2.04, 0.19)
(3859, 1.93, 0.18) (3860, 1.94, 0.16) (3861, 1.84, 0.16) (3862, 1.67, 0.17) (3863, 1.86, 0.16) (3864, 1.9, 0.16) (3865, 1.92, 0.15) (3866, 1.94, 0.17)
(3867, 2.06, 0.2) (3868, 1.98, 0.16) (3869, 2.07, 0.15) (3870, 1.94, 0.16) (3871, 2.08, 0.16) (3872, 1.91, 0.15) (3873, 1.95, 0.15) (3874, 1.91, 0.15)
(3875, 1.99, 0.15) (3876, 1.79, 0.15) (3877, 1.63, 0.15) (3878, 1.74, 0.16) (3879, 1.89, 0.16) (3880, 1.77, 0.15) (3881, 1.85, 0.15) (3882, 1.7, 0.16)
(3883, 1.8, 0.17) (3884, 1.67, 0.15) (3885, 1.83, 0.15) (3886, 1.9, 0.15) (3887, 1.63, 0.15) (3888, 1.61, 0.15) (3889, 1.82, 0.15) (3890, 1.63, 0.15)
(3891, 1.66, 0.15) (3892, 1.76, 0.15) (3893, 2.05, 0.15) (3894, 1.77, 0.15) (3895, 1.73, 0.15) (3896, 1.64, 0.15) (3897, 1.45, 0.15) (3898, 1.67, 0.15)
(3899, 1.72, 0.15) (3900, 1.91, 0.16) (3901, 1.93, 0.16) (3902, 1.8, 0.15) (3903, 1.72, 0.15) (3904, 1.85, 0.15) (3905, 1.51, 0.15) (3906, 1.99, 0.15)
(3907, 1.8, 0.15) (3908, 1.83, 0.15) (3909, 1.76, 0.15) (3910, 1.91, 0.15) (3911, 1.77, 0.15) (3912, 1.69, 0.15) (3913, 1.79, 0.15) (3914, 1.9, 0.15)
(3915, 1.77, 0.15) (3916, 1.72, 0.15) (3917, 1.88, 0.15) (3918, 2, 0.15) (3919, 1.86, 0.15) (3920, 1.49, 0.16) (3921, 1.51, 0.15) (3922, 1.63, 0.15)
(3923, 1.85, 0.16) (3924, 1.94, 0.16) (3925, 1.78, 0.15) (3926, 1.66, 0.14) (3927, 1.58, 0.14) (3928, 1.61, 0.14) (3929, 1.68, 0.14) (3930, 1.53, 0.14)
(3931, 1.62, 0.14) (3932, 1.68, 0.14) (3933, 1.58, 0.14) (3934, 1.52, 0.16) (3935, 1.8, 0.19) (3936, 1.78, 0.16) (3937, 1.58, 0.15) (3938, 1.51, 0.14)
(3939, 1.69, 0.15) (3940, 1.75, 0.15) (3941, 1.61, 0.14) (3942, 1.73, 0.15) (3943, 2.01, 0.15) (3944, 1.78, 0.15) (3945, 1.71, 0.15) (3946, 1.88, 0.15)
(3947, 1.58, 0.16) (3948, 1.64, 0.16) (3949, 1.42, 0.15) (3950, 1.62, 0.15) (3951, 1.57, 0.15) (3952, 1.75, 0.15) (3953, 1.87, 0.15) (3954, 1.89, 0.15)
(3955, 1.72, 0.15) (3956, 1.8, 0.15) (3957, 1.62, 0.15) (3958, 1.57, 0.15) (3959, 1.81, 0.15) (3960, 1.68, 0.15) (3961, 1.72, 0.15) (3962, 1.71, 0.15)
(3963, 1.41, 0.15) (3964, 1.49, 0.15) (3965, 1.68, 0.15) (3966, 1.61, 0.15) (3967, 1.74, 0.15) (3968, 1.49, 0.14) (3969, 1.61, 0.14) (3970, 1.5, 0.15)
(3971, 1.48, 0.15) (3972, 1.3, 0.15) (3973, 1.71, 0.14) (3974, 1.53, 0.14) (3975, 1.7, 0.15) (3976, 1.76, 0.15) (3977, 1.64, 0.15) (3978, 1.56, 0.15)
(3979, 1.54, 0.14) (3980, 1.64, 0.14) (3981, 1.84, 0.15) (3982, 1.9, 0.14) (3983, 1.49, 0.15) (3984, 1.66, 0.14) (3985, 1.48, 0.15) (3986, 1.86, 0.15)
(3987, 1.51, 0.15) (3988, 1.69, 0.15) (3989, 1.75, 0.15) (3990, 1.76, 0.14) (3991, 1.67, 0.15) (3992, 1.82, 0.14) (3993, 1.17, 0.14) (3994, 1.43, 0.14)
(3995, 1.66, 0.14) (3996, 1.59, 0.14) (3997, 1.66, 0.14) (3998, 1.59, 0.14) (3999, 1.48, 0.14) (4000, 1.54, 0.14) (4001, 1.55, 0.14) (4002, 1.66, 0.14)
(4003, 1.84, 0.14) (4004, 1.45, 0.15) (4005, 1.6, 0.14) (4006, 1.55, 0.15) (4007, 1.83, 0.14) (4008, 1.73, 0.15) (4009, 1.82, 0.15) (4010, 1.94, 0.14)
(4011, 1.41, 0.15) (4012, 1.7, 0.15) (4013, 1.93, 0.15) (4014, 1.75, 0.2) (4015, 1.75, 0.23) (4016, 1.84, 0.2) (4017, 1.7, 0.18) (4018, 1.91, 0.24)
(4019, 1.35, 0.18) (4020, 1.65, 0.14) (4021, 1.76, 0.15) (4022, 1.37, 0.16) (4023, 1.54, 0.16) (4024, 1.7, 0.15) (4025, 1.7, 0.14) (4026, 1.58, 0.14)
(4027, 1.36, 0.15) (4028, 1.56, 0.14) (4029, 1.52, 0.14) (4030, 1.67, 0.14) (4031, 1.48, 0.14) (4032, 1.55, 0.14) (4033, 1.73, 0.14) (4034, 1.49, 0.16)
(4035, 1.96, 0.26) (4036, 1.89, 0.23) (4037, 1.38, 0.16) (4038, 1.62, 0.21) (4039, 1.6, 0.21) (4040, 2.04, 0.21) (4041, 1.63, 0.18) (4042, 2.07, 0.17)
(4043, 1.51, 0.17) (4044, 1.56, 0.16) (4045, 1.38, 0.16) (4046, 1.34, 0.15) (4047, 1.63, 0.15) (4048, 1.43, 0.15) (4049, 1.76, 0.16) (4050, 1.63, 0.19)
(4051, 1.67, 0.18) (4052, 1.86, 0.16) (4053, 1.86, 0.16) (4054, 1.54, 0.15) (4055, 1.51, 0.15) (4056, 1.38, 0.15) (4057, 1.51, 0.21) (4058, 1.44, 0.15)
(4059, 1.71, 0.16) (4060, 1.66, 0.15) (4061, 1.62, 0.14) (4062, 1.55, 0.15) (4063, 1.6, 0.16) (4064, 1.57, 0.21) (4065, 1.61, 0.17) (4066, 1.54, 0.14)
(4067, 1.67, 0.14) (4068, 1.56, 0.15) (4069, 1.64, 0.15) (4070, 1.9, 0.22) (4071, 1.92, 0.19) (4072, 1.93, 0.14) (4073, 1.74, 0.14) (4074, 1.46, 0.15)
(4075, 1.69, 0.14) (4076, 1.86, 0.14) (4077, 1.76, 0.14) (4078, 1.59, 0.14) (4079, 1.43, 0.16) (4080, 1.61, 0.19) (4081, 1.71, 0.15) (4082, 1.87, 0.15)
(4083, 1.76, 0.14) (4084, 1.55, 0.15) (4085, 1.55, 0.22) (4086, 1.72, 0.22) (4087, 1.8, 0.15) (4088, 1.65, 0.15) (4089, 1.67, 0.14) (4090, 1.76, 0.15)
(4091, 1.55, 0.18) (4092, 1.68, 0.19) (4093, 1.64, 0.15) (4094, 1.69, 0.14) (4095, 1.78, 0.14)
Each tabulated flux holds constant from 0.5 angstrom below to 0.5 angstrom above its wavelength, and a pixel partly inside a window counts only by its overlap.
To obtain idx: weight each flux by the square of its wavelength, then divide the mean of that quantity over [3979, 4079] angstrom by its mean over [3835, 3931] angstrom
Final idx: 0.99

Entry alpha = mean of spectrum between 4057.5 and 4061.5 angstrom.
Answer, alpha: 1.61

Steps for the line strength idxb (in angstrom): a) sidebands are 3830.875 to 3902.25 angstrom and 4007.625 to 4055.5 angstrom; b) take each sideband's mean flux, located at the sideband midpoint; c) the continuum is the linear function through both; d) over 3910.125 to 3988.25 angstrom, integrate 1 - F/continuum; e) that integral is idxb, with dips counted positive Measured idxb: 2.3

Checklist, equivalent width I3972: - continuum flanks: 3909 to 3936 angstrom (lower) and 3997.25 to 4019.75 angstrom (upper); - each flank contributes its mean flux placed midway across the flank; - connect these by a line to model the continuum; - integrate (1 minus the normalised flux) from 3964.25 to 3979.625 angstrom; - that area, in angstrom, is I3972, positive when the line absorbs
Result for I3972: 1.0 angstrom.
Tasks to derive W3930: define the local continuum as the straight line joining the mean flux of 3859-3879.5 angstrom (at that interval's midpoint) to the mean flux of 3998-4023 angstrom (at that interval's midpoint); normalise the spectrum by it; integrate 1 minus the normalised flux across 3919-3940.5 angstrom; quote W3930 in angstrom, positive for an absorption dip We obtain 1.7 angstrom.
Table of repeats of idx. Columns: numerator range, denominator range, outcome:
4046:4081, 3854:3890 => 0.96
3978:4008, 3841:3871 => 0.94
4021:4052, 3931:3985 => 1.02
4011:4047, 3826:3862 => 1.01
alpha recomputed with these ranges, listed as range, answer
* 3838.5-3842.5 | 1.67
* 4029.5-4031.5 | 1.57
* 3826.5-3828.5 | 1.88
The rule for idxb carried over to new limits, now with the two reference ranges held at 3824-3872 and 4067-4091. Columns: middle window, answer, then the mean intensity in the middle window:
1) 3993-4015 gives 1.2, 1.64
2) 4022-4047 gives 1.6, 1.61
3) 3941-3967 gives 1.1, 1.69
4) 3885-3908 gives 0.6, 1.76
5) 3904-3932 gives 0.7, 1.74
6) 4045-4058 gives 1.0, 1.58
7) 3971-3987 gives 1.1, 1.63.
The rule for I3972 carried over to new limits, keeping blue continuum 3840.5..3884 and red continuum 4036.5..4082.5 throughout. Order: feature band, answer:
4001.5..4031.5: 0.55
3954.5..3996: 2.42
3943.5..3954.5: 0.33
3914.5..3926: 0.14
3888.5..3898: 0.47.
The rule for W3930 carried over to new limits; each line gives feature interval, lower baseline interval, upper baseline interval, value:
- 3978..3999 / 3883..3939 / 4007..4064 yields 0.6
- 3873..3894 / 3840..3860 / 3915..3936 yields -0.4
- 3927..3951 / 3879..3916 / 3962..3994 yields 0.4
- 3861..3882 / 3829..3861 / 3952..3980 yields -1.7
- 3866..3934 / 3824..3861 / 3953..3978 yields -2.3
